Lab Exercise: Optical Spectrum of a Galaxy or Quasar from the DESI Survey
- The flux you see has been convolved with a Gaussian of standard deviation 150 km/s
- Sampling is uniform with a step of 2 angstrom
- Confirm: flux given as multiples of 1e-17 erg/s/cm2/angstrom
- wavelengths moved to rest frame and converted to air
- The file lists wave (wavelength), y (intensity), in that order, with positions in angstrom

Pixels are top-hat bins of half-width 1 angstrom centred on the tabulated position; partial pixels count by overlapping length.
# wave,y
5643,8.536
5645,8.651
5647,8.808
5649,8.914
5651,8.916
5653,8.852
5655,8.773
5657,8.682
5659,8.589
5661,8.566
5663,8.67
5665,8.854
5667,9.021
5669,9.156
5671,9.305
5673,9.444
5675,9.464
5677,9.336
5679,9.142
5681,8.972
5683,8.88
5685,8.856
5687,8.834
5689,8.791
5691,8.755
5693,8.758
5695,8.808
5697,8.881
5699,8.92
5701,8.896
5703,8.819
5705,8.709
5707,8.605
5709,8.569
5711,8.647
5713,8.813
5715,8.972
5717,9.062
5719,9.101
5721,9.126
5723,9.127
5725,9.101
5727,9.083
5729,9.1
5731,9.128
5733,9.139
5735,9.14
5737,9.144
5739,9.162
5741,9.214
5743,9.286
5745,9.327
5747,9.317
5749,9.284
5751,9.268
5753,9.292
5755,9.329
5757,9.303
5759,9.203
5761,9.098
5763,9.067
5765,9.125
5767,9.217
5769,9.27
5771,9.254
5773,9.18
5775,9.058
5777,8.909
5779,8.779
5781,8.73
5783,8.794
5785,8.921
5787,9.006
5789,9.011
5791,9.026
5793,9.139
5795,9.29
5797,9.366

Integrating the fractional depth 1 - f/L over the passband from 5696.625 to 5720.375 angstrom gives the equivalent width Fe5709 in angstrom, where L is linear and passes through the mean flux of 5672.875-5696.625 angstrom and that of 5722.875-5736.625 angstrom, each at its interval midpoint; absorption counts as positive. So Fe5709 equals 0.6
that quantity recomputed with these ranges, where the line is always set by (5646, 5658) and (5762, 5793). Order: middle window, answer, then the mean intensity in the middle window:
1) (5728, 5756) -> -0.79 angstrom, 9.22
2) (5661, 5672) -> -0.14 angstrom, 8.96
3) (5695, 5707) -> 0.11 angstrom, 8.82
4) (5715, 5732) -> -0.30 angstrom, 9.1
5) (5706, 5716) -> 0.22 angstrom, 8.72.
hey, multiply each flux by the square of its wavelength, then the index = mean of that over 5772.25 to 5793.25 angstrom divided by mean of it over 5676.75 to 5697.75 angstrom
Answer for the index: 1.0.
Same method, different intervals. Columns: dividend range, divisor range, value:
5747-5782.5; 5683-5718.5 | 1.06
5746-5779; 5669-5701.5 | 1.05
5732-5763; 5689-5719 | 1.06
